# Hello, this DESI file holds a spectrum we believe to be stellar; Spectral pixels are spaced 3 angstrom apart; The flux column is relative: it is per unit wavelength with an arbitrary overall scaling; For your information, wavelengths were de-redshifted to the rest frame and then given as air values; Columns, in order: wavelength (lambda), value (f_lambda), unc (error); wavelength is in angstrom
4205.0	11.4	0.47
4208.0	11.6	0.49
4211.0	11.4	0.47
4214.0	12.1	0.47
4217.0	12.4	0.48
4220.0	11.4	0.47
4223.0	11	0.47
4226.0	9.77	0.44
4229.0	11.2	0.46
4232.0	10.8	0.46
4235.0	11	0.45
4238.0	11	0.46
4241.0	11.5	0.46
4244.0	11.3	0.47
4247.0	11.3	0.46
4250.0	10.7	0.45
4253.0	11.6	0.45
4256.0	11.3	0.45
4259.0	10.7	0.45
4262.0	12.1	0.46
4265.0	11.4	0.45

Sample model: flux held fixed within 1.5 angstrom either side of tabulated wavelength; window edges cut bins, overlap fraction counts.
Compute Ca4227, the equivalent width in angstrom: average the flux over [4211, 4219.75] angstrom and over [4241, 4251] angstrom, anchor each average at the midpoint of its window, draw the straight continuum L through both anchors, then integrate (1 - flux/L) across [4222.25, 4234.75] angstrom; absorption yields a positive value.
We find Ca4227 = 1.0 angstrom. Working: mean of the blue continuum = 12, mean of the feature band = 10.7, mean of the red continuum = 11.2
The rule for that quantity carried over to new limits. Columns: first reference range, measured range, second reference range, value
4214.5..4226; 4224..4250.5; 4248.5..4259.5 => 0.7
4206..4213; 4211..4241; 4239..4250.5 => 0.5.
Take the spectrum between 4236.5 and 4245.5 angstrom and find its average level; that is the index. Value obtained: 11.3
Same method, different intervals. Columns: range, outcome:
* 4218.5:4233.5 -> 10.8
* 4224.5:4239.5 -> 10.8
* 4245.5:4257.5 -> 11.2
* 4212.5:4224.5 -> 11.7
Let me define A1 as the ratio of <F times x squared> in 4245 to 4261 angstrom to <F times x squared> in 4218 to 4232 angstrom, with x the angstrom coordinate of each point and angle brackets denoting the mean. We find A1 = 1.04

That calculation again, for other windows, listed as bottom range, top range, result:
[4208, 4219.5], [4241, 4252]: 0.96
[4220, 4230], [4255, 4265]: 1.08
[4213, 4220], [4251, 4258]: 0.96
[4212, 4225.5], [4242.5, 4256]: 0.99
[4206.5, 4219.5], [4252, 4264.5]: 0.99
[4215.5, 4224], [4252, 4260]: 0.98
